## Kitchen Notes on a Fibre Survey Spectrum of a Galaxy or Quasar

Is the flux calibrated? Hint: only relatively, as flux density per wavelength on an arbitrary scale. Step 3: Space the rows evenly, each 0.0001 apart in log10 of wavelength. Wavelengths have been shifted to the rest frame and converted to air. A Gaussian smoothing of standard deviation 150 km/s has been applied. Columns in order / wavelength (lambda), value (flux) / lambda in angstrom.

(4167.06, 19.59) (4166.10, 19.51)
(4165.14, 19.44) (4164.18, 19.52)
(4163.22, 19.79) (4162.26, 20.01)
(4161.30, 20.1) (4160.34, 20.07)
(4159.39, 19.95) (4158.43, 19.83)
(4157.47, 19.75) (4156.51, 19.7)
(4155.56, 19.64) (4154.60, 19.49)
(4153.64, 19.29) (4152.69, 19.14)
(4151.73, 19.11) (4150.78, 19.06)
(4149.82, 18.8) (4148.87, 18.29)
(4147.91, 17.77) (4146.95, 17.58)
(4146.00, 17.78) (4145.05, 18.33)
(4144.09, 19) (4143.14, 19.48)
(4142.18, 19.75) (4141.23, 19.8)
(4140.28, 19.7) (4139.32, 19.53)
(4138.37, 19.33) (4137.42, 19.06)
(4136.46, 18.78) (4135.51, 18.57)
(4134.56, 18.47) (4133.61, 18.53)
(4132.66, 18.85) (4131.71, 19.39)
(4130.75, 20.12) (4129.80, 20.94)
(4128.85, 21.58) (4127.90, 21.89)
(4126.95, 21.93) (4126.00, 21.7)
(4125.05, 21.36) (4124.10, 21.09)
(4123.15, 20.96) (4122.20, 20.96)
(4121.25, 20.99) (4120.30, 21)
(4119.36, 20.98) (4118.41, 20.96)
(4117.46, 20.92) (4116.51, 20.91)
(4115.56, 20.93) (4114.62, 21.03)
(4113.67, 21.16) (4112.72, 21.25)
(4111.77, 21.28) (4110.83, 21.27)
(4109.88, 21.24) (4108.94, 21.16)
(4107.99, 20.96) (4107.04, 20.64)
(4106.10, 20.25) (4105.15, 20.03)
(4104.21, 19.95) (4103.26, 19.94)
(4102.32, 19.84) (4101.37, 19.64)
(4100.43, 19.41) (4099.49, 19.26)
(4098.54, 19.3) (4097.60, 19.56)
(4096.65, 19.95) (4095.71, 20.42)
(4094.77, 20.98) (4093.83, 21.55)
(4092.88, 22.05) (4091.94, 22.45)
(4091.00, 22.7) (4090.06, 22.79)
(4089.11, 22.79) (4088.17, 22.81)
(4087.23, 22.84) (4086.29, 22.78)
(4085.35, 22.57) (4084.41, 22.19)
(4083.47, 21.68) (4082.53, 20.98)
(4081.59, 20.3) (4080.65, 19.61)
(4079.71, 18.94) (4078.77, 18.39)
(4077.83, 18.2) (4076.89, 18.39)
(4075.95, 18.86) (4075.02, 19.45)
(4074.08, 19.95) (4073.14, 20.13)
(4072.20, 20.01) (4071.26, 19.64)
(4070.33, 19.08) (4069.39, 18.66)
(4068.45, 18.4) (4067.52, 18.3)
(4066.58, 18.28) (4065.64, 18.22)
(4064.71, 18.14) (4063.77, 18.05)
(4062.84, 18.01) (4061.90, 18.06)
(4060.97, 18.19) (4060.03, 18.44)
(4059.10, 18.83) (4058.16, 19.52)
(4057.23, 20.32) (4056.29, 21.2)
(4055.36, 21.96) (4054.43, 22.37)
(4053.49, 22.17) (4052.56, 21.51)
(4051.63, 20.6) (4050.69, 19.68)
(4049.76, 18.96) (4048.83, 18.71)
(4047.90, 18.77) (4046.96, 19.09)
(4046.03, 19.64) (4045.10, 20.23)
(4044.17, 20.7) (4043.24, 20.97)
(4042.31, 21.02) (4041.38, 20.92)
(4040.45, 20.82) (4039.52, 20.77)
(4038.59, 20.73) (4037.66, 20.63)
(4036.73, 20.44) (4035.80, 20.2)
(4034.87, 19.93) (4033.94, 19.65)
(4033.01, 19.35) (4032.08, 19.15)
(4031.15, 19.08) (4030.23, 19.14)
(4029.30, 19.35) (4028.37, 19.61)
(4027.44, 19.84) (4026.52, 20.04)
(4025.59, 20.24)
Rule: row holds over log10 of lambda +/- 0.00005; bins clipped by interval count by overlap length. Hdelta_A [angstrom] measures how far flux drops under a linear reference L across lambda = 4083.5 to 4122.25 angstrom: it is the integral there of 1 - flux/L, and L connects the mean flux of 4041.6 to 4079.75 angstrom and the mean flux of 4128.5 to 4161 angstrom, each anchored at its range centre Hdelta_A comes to -3.4 angstrom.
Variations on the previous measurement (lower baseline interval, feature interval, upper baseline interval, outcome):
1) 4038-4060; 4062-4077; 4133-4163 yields 0.96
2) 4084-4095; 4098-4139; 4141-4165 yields 1.05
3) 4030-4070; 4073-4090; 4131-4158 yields -1.04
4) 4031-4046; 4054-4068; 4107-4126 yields 0.91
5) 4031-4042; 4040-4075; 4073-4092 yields 1.42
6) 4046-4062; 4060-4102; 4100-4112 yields 0.35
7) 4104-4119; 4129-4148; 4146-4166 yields 0.77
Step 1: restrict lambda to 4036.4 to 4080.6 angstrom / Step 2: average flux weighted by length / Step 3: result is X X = 19.6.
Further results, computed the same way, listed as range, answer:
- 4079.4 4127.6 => 21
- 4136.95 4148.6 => 18.9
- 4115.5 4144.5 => 20.2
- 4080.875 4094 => 22.1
